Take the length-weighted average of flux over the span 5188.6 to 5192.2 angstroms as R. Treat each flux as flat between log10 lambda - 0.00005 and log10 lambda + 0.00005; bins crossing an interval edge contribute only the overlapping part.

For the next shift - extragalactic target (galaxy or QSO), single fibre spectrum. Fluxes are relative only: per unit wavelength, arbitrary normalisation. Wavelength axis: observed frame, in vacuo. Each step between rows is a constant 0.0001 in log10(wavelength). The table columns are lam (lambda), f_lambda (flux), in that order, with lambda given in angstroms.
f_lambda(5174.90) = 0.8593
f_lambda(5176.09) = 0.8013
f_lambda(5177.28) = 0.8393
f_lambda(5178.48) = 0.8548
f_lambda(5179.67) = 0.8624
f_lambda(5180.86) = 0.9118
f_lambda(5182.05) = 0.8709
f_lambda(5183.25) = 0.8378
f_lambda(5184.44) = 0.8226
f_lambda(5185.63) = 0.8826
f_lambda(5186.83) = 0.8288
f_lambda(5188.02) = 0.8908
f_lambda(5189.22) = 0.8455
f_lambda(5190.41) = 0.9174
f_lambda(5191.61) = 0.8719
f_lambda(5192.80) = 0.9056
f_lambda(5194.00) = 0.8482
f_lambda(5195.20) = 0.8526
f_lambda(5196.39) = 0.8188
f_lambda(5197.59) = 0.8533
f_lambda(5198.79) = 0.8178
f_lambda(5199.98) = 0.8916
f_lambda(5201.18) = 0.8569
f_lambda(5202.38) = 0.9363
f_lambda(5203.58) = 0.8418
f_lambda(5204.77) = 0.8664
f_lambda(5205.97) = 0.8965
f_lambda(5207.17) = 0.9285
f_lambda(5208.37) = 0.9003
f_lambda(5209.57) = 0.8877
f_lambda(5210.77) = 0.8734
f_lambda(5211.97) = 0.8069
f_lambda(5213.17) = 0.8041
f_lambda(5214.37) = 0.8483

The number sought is 0.877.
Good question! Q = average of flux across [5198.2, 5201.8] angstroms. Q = 0.857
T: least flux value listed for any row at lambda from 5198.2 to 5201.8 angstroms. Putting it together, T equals 0.8178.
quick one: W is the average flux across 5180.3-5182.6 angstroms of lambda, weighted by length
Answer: 0.893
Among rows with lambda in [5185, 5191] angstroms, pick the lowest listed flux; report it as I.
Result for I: 0.8288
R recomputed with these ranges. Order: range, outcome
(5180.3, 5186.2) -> 0.865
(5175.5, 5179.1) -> 0.831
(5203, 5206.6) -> 0.87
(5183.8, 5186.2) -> 0.855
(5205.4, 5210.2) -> 0.903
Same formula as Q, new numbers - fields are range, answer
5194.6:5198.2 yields 0.841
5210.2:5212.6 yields 0.839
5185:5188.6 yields 0.867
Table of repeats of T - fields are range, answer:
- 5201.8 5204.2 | 0.8418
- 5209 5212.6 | 0.8069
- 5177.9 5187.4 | 0.8226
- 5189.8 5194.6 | 0.8482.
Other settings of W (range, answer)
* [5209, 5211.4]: 0.879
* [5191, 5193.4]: 0.888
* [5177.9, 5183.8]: 0.868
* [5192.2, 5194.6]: 0.877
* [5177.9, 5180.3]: 0.861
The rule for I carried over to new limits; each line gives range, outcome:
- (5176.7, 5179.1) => 0.8393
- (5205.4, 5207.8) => 0.8965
